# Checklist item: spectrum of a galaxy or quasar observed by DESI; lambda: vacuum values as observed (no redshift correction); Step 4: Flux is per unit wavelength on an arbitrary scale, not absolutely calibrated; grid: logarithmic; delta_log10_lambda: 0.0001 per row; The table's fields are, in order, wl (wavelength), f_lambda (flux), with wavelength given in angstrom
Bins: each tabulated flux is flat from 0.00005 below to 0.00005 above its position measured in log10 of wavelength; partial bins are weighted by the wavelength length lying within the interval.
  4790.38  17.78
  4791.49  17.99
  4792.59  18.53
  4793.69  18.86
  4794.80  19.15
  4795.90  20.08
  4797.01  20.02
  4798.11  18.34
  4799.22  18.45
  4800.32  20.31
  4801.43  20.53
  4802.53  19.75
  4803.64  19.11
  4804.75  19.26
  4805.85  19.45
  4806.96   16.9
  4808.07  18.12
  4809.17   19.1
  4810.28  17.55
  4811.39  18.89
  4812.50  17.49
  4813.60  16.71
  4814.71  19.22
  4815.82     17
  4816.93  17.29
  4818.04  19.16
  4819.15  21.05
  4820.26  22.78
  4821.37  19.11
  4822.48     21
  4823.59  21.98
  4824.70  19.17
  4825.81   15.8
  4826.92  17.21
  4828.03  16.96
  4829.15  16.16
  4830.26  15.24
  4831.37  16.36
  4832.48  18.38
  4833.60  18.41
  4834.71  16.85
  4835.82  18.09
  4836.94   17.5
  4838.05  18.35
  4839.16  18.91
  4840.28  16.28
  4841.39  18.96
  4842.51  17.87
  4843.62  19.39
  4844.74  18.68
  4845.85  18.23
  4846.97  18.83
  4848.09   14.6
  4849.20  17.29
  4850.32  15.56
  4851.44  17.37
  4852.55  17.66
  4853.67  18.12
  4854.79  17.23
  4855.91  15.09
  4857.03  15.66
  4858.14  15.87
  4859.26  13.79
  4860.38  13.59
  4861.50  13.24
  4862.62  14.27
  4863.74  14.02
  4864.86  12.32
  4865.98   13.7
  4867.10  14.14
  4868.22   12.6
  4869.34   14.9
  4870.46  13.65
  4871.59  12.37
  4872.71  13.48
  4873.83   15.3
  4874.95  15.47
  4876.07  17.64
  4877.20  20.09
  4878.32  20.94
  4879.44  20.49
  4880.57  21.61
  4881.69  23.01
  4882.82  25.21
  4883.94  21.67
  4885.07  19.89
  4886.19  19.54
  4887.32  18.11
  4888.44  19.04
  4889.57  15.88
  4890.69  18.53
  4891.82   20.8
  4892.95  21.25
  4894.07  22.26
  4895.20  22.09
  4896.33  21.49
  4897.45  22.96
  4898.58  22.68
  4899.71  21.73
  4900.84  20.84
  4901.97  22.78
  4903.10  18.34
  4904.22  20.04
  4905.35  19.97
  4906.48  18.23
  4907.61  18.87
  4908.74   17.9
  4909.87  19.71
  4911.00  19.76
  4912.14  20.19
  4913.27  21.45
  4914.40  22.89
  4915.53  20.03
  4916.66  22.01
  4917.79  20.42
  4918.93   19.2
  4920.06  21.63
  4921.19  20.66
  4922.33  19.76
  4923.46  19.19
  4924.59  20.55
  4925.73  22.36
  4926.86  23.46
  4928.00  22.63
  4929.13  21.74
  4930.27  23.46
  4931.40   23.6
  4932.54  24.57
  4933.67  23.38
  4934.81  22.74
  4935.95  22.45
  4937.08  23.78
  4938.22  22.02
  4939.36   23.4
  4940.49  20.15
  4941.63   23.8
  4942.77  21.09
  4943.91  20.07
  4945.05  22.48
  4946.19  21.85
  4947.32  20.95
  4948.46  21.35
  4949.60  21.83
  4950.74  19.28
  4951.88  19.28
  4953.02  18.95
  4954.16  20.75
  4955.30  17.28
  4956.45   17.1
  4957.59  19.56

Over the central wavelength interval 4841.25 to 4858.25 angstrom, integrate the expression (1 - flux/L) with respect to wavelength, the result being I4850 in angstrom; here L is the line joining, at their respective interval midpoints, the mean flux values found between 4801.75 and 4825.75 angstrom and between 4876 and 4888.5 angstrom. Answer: 2.3 angstrom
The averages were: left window 19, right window 20.8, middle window 17.3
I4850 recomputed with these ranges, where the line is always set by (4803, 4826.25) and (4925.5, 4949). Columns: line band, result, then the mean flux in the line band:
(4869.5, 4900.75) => 2.2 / 19.5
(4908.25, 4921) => 0.8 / 20.5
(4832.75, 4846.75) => 1.0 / 18.1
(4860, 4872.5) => 4.2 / 13.5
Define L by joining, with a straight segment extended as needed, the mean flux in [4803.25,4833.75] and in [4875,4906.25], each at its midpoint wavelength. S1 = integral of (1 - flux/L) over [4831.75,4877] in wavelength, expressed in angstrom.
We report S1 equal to 7.7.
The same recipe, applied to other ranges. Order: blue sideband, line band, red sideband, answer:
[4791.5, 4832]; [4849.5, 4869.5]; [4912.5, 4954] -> 4.9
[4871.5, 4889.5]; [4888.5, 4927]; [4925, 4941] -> 0.9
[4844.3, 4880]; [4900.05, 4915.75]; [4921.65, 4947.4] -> -0.2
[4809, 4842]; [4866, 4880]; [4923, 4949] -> 2.9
